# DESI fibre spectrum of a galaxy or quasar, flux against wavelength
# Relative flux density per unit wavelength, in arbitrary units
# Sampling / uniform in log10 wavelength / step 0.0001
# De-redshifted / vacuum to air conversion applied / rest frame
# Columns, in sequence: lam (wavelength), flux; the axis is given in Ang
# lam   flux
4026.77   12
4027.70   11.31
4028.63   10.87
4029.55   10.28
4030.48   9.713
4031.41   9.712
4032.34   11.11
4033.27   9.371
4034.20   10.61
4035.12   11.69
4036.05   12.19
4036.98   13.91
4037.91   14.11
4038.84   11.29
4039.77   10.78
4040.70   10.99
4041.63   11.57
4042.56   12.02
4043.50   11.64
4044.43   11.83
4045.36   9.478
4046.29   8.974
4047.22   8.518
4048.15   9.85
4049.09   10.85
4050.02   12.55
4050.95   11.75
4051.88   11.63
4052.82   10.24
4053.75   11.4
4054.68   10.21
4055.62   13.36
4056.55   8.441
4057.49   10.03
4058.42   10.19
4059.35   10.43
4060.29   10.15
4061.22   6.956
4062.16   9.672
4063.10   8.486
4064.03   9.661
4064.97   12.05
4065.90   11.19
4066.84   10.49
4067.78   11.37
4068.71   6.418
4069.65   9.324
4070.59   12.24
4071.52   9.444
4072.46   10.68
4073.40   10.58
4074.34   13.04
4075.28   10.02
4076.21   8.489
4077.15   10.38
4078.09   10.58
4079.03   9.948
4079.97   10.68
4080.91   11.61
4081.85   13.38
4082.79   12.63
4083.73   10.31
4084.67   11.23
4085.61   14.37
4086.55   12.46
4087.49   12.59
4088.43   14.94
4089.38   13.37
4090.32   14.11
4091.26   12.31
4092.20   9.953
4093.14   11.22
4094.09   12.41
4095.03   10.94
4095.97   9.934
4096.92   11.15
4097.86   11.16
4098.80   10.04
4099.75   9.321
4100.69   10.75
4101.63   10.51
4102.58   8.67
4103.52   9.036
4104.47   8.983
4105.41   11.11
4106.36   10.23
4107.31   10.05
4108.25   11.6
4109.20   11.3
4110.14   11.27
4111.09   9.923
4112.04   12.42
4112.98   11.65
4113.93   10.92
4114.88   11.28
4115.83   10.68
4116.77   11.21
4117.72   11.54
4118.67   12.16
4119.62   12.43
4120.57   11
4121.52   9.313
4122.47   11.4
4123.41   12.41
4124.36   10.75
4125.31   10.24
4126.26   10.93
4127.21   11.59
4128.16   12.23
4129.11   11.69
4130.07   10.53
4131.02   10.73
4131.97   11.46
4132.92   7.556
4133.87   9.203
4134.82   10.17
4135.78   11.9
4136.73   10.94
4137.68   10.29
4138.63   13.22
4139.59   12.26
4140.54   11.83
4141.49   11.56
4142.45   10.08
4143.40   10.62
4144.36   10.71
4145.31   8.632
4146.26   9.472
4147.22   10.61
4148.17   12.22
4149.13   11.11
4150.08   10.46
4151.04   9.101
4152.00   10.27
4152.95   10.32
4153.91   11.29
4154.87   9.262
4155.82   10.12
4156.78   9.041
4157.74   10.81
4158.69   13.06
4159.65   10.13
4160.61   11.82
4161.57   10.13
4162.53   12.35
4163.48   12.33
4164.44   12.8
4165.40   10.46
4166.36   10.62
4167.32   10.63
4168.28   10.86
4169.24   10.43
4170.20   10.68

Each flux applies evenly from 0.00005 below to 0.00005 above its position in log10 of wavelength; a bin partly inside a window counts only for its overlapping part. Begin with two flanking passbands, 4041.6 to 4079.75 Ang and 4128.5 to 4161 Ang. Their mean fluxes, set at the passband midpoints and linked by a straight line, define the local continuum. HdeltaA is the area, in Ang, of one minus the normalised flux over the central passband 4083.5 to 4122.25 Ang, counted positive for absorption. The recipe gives -2.6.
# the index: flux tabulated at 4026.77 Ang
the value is 12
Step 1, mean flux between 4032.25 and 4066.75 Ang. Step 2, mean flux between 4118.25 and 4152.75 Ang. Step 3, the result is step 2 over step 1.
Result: 1.01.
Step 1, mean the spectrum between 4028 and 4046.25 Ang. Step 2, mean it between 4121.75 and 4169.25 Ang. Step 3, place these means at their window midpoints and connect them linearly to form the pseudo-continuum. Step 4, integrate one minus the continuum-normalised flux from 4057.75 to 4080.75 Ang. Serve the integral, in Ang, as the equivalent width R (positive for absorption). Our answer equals 1.97 Ang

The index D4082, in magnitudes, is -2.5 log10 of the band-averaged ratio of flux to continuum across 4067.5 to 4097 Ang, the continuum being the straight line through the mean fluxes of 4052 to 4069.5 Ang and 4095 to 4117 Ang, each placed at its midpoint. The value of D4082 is -0.10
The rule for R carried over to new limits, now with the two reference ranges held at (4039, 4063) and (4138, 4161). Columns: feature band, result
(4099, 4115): 0.2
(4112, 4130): -1.1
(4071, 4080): 0.2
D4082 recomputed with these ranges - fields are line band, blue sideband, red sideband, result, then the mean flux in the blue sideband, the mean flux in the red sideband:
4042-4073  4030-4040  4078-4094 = 0.13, 11.3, 12.1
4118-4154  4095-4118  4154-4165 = 0.00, 10.6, 11.1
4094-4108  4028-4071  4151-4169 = 0.05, 10.6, 10.8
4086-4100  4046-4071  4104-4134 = -0.11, 10.2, 11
